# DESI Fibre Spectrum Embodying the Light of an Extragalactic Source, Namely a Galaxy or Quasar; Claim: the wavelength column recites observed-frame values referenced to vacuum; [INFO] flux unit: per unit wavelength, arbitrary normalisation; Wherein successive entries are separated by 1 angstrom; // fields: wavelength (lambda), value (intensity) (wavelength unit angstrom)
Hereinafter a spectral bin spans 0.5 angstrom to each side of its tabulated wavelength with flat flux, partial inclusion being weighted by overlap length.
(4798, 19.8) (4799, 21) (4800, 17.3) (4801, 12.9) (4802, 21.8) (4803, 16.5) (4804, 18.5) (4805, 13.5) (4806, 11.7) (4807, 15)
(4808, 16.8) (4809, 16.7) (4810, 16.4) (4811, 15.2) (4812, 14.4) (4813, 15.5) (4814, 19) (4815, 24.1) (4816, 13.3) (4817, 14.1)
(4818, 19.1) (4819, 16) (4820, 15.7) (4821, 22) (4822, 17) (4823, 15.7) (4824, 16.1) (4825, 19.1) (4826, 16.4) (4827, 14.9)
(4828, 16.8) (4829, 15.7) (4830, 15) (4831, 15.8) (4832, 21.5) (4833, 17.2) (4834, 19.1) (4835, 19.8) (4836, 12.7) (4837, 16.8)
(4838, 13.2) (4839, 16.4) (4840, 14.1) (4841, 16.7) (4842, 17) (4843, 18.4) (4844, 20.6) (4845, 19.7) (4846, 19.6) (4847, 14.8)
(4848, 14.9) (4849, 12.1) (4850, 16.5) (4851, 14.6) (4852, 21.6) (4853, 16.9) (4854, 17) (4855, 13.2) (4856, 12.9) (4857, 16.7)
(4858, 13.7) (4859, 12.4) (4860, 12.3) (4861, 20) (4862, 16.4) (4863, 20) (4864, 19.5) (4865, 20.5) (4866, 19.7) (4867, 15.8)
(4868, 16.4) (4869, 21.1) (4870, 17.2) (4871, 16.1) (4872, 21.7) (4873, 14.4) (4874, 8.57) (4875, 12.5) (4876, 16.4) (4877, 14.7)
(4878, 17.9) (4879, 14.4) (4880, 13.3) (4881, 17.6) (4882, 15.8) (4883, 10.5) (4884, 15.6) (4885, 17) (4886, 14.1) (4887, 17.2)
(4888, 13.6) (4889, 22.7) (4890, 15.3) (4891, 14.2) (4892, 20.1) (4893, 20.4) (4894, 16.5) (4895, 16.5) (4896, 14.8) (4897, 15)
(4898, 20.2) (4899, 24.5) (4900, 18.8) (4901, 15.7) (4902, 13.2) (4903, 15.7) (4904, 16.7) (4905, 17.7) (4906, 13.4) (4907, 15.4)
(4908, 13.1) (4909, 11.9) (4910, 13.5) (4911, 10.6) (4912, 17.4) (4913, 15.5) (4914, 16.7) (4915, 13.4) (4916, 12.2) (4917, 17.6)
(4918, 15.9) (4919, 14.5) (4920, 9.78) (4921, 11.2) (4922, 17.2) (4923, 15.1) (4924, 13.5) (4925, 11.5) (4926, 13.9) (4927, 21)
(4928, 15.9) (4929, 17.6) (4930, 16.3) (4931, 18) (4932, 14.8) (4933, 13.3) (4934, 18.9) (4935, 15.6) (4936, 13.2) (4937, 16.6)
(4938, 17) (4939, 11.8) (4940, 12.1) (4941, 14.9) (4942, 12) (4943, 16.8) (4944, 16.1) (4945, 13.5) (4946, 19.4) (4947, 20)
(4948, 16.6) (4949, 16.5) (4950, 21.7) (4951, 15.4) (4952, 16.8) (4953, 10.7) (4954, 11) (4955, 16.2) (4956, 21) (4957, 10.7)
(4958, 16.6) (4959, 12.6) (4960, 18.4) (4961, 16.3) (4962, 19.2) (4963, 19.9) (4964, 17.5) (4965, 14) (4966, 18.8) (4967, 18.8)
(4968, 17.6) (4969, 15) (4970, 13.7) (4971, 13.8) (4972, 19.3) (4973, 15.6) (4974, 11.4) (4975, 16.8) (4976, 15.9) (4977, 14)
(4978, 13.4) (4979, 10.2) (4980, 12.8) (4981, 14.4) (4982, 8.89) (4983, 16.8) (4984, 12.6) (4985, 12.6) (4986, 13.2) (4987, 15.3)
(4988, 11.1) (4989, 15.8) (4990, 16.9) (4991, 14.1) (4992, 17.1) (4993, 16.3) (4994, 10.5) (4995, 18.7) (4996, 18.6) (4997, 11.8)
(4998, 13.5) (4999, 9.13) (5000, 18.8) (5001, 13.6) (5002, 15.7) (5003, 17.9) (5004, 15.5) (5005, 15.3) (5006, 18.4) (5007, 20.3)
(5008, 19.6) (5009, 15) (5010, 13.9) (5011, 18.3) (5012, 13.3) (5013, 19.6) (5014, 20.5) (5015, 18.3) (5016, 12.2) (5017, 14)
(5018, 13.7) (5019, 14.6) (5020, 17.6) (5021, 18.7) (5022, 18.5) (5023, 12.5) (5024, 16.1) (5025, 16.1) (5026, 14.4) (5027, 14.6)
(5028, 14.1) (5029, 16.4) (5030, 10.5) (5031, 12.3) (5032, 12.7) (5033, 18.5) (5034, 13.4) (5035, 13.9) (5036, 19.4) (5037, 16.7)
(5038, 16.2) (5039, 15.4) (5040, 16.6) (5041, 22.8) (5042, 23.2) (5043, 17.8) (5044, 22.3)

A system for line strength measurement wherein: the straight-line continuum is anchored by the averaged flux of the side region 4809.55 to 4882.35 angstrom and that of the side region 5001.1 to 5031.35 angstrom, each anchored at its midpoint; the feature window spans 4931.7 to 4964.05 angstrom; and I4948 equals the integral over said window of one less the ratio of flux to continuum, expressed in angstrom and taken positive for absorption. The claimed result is 0.7 angstrom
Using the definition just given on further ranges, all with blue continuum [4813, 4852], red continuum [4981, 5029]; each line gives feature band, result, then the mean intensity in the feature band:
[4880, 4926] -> 2.3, 15.5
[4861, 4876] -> -0.5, 17.2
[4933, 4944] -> 0.8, 14.9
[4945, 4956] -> -0.4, 16.5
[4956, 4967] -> -0.6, 16.7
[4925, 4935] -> -0.2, 16.3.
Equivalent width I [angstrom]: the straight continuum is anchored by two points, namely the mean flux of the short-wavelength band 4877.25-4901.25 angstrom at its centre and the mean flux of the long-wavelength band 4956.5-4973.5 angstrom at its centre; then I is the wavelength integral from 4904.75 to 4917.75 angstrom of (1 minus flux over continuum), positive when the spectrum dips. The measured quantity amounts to 1.7 angstrom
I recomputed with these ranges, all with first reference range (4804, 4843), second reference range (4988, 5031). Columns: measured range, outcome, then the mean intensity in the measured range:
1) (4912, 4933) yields 1.2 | 15.1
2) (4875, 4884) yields 0.7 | 15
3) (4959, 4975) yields -0.7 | 16.5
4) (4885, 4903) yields -1.1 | 17.2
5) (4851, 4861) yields 0.6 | 15.4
